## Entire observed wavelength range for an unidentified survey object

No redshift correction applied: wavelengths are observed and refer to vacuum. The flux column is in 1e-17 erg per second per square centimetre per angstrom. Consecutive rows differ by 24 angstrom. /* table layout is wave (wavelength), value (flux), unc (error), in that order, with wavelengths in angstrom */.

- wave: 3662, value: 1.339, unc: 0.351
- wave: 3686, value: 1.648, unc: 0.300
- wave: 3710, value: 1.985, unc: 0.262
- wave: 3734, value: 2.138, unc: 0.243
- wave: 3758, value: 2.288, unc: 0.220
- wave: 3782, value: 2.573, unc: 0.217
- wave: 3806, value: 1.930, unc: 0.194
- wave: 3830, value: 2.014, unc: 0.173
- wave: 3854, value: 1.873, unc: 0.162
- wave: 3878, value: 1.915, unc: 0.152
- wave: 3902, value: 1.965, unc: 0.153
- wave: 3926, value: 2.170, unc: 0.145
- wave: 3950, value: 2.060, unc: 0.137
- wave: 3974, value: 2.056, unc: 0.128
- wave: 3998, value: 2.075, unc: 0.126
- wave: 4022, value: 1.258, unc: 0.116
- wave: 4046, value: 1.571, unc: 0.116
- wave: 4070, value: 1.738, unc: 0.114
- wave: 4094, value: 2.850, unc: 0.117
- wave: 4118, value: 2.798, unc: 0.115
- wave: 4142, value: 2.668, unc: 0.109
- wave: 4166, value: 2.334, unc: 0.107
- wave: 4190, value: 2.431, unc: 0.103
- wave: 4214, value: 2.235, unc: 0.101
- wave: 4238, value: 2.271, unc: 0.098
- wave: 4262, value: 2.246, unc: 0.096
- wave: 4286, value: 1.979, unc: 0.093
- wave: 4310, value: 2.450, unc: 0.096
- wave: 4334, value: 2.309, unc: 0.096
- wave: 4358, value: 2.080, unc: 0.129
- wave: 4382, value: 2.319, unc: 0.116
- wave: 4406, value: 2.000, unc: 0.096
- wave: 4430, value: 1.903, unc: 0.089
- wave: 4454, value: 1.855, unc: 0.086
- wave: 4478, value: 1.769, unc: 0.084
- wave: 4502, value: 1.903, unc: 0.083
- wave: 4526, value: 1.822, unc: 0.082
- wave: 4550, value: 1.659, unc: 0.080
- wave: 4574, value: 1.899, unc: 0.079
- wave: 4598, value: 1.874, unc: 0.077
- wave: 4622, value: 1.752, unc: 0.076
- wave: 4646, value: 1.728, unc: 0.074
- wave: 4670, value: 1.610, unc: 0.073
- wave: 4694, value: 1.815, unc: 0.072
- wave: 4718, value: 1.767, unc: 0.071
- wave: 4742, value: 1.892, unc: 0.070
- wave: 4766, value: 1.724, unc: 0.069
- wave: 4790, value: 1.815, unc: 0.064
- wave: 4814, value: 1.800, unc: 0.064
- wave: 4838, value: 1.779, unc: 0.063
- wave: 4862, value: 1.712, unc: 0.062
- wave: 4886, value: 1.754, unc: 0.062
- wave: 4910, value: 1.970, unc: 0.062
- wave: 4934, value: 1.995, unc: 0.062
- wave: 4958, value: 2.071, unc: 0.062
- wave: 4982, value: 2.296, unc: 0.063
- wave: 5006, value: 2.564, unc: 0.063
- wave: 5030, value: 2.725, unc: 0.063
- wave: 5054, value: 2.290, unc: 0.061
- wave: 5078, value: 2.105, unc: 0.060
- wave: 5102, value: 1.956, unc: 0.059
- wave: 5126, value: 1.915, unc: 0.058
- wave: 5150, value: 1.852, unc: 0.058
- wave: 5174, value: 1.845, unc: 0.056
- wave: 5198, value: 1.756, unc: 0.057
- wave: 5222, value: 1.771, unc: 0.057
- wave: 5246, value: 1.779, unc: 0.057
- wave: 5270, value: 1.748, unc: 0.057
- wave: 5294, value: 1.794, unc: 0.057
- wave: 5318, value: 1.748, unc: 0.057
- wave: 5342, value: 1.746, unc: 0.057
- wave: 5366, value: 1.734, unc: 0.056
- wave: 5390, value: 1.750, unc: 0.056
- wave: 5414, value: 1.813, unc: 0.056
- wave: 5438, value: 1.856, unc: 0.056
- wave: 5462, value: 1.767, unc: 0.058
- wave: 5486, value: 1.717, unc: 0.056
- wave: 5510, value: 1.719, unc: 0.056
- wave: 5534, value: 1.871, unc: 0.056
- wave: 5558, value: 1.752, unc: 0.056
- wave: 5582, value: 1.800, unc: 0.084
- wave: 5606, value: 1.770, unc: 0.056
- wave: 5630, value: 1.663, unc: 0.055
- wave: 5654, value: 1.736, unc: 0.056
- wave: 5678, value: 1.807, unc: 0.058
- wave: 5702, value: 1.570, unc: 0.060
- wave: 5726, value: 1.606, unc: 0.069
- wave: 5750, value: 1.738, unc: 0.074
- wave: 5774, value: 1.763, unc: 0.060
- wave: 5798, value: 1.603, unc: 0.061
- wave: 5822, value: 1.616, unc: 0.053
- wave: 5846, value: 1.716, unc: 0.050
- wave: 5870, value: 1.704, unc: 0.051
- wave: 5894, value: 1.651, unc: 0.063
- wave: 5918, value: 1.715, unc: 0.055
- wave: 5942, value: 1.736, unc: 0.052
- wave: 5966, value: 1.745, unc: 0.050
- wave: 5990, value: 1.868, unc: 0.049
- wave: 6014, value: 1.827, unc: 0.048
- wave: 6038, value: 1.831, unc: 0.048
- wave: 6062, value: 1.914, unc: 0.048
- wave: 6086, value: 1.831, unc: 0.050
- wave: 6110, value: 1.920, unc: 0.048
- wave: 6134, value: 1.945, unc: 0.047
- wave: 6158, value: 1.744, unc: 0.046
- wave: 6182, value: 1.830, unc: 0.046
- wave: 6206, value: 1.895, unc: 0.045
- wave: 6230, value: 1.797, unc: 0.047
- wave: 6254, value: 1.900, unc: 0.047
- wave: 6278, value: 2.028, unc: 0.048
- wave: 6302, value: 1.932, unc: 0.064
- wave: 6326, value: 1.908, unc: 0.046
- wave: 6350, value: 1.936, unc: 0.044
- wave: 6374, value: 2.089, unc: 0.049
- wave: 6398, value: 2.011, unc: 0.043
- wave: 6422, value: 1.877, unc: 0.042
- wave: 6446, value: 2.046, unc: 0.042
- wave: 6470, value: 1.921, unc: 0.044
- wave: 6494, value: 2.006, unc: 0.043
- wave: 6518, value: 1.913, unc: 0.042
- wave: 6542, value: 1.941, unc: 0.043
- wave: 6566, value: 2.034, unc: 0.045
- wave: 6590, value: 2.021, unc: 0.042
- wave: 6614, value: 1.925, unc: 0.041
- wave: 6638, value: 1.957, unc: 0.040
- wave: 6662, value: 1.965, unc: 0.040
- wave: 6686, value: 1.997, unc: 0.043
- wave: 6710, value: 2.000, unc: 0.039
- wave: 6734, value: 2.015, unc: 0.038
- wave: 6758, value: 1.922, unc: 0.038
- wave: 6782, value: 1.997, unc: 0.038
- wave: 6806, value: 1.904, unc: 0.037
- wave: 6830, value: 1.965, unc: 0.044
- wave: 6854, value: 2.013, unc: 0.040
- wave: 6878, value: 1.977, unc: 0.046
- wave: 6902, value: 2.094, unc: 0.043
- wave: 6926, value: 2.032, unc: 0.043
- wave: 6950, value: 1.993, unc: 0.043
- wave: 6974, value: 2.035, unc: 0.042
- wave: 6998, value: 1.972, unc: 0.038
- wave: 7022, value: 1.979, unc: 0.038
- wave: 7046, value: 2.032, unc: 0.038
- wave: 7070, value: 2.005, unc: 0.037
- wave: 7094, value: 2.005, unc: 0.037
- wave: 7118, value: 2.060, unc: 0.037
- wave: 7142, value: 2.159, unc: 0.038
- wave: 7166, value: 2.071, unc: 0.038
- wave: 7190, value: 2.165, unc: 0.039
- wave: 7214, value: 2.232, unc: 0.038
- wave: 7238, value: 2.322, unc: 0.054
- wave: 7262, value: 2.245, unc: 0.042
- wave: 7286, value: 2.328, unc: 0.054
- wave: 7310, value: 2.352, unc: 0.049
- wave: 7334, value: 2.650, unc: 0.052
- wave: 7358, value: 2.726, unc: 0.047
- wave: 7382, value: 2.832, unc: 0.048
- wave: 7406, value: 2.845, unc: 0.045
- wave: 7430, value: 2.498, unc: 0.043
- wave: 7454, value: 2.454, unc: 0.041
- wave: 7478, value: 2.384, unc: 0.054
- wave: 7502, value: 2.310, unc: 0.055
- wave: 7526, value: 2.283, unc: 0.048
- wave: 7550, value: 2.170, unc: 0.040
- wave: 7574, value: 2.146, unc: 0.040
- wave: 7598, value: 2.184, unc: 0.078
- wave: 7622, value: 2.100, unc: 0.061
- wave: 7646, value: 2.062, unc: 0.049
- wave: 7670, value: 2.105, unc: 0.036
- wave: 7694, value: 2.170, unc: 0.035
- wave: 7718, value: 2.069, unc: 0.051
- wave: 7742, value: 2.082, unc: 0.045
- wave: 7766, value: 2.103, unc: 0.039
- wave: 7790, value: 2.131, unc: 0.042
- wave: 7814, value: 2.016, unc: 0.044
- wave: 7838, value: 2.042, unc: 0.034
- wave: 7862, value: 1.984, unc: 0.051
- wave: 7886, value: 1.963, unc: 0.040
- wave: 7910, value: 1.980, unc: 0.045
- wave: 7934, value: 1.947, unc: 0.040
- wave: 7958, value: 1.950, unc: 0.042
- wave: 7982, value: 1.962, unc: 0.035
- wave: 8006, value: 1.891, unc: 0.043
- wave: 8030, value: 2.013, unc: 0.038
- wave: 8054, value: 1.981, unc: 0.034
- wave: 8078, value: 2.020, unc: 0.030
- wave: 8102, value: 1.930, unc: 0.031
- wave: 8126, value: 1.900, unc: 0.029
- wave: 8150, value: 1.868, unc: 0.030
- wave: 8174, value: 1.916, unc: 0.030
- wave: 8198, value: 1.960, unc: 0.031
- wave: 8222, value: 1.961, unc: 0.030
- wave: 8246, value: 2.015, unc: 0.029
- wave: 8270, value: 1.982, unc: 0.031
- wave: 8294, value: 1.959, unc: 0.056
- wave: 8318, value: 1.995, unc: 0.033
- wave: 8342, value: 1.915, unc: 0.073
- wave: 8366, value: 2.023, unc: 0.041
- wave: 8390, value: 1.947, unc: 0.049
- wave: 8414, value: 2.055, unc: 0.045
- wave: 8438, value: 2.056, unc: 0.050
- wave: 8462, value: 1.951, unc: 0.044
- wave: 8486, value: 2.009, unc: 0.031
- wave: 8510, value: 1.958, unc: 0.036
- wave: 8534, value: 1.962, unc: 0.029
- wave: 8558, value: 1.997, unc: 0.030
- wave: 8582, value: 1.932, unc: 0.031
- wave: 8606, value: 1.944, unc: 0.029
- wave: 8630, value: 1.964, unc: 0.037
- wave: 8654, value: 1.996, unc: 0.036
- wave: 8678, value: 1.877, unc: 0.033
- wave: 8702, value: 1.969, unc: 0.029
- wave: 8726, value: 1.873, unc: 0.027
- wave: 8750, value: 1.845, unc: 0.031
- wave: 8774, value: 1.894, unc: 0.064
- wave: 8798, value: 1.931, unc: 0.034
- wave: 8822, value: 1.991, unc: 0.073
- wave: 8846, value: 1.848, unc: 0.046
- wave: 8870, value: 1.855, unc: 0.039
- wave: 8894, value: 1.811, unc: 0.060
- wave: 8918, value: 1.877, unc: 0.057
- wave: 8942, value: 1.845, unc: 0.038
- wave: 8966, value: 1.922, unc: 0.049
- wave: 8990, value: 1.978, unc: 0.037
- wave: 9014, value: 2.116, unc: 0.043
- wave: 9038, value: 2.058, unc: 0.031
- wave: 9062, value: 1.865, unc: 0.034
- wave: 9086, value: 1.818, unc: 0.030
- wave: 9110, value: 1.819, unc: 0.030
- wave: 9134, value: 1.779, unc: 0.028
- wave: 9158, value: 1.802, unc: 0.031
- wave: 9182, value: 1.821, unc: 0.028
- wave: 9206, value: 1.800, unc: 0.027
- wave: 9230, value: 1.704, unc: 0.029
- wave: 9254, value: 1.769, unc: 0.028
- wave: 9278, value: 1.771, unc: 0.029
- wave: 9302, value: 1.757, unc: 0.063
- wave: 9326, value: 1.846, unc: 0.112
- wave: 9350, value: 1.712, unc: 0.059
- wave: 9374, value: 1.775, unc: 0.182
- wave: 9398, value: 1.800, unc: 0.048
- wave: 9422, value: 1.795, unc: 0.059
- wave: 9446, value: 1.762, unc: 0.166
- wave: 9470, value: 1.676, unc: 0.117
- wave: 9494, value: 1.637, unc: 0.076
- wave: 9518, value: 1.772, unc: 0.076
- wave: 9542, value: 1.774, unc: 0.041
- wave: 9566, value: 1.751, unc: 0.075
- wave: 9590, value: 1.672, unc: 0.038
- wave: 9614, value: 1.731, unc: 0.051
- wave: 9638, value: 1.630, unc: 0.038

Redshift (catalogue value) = 0.566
